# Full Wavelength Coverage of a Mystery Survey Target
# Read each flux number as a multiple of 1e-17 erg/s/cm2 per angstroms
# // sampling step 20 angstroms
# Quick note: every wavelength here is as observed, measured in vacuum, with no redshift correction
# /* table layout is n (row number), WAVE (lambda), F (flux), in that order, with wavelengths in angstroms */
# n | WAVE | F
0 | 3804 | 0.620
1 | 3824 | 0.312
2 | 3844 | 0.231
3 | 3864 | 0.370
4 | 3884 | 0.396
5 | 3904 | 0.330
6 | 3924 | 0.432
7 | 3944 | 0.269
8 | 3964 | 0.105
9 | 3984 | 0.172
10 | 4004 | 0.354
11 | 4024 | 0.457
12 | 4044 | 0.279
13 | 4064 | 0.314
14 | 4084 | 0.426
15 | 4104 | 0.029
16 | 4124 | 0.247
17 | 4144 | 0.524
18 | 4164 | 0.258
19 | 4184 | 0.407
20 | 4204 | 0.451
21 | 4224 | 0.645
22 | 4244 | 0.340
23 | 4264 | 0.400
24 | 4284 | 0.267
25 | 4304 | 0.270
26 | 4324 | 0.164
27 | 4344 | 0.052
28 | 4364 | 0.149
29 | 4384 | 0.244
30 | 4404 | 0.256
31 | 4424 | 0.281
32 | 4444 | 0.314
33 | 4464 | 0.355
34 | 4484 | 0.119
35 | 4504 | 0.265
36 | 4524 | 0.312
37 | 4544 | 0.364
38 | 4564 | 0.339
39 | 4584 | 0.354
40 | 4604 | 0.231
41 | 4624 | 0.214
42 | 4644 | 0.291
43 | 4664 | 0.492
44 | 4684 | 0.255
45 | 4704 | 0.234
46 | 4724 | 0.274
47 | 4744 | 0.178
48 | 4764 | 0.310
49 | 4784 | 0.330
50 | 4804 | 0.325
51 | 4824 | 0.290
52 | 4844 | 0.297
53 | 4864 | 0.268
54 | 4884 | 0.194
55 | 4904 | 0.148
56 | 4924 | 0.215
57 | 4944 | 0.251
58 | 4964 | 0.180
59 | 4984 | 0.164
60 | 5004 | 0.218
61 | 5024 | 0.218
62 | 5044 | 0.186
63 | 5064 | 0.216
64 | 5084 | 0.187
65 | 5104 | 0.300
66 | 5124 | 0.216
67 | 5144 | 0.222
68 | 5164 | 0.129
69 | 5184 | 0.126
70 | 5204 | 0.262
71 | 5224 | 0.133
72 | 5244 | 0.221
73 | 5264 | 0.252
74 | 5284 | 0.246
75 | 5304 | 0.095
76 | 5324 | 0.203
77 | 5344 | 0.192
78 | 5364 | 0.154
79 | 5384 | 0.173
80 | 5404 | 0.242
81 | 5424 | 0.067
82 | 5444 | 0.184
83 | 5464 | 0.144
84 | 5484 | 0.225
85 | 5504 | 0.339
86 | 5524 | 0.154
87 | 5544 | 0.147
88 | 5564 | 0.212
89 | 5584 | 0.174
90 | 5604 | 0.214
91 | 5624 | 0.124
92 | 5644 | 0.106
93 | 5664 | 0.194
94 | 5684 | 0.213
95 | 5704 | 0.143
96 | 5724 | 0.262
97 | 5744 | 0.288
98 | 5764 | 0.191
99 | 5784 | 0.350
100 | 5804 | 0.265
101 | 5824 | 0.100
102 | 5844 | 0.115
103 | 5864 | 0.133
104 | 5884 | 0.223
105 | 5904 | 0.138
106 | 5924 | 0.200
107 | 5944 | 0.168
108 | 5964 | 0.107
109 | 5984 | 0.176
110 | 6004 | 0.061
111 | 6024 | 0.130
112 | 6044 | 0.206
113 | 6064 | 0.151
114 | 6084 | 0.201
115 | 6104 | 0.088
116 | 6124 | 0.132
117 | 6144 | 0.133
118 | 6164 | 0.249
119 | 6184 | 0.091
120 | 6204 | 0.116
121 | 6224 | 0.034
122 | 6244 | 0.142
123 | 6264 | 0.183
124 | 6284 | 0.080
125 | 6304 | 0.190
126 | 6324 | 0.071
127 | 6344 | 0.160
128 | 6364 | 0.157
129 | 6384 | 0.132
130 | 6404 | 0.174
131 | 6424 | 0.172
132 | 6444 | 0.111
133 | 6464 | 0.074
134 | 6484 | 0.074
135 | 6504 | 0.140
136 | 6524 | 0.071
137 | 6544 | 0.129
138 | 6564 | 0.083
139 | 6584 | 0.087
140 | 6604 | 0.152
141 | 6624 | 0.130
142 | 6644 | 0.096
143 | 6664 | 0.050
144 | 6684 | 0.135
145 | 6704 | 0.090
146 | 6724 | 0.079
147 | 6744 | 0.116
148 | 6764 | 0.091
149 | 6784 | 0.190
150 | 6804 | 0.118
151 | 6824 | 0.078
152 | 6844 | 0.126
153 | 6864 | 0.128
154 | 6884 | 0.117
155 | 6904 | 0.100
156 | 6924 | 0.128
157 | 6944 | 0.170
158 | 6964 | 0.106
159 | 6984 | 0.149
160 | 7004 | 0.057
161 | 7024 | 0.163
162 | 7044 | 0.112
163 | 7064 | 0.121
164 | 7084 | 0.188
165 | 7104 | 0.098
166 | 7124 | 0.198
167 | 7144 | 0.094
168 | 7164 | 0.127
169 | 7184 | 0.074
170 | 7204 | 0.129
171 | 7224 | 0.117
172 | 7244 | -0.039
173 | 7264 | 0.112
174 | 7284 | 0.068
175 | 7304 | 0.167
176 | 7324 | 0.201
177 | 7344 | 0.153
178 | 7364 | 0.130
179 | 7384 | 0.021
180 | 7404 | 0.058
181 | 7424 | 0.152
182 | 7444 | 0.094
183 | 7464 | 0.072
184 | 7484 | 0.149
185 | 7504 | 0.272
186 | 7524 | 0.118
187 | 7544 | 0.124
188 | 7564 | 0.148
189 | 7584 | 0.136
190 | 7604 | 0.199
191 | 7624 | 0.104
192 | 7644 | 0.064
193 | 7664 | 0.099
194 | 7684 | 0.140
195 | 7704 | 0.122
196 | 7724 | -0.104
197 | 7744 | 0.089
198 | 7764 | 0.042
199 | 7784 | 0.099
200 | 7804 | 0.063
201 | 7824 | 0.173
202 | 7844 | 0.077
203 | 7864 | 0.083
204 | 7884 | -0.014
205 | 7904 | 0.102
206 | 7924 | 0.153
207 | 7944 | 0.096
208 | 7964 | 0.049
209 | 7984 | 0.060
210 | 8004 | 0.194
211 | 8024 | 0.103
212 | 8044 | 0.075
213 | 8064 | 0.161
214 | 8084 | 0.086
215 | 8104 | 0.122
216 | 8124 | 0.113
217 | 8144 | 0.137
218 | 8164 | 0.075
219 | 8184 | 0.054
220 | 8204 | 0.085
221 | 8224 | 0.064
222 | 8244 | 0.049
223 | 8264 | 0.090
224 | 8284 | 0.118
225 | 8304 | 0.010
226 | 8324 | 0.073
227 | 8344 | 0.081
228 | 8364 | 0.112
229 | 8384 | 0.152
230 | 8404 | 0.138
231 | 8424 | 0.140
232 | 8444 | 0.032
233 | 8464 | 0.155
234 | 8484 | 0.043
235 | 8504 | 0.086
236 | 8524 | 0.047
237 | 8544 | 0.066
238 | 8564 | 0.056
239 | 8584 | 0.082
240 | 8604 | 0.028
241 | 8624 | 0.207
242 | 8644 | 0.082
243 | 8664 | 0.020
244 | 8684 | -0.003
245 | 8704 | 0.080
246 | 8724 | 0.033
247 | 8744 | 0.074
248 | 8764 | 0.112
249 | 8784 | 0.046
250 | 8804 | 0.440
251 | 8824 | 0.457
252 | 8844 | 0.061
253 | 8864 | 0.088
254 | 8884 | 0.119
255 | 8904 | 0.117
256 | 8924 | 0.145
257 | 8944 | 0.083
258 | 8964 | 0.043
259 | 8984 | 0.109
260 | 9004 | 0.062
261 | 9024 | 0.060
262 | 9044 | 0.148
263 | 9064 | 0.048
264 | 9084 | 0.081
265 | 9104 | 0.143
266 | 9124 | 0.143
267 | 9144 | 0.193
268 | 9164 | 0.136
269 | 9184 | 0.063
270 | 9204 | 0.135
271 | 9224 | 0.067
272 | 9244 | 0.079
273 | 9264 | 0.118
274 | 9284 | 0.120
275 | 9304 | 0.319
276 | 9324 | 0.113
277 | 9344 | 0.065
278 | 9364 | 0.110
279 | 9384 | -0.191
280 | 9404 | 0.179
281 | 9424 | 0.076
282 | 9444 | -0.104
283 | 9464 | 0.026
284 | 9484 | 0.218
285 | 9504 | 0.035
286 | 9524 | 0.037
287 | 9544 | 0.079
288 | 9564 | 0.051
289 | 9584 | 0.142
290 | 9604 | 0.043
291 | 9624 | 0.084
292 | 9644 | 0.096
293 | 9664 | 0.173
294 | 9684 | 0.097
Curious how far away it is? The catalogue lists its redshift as 1.363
